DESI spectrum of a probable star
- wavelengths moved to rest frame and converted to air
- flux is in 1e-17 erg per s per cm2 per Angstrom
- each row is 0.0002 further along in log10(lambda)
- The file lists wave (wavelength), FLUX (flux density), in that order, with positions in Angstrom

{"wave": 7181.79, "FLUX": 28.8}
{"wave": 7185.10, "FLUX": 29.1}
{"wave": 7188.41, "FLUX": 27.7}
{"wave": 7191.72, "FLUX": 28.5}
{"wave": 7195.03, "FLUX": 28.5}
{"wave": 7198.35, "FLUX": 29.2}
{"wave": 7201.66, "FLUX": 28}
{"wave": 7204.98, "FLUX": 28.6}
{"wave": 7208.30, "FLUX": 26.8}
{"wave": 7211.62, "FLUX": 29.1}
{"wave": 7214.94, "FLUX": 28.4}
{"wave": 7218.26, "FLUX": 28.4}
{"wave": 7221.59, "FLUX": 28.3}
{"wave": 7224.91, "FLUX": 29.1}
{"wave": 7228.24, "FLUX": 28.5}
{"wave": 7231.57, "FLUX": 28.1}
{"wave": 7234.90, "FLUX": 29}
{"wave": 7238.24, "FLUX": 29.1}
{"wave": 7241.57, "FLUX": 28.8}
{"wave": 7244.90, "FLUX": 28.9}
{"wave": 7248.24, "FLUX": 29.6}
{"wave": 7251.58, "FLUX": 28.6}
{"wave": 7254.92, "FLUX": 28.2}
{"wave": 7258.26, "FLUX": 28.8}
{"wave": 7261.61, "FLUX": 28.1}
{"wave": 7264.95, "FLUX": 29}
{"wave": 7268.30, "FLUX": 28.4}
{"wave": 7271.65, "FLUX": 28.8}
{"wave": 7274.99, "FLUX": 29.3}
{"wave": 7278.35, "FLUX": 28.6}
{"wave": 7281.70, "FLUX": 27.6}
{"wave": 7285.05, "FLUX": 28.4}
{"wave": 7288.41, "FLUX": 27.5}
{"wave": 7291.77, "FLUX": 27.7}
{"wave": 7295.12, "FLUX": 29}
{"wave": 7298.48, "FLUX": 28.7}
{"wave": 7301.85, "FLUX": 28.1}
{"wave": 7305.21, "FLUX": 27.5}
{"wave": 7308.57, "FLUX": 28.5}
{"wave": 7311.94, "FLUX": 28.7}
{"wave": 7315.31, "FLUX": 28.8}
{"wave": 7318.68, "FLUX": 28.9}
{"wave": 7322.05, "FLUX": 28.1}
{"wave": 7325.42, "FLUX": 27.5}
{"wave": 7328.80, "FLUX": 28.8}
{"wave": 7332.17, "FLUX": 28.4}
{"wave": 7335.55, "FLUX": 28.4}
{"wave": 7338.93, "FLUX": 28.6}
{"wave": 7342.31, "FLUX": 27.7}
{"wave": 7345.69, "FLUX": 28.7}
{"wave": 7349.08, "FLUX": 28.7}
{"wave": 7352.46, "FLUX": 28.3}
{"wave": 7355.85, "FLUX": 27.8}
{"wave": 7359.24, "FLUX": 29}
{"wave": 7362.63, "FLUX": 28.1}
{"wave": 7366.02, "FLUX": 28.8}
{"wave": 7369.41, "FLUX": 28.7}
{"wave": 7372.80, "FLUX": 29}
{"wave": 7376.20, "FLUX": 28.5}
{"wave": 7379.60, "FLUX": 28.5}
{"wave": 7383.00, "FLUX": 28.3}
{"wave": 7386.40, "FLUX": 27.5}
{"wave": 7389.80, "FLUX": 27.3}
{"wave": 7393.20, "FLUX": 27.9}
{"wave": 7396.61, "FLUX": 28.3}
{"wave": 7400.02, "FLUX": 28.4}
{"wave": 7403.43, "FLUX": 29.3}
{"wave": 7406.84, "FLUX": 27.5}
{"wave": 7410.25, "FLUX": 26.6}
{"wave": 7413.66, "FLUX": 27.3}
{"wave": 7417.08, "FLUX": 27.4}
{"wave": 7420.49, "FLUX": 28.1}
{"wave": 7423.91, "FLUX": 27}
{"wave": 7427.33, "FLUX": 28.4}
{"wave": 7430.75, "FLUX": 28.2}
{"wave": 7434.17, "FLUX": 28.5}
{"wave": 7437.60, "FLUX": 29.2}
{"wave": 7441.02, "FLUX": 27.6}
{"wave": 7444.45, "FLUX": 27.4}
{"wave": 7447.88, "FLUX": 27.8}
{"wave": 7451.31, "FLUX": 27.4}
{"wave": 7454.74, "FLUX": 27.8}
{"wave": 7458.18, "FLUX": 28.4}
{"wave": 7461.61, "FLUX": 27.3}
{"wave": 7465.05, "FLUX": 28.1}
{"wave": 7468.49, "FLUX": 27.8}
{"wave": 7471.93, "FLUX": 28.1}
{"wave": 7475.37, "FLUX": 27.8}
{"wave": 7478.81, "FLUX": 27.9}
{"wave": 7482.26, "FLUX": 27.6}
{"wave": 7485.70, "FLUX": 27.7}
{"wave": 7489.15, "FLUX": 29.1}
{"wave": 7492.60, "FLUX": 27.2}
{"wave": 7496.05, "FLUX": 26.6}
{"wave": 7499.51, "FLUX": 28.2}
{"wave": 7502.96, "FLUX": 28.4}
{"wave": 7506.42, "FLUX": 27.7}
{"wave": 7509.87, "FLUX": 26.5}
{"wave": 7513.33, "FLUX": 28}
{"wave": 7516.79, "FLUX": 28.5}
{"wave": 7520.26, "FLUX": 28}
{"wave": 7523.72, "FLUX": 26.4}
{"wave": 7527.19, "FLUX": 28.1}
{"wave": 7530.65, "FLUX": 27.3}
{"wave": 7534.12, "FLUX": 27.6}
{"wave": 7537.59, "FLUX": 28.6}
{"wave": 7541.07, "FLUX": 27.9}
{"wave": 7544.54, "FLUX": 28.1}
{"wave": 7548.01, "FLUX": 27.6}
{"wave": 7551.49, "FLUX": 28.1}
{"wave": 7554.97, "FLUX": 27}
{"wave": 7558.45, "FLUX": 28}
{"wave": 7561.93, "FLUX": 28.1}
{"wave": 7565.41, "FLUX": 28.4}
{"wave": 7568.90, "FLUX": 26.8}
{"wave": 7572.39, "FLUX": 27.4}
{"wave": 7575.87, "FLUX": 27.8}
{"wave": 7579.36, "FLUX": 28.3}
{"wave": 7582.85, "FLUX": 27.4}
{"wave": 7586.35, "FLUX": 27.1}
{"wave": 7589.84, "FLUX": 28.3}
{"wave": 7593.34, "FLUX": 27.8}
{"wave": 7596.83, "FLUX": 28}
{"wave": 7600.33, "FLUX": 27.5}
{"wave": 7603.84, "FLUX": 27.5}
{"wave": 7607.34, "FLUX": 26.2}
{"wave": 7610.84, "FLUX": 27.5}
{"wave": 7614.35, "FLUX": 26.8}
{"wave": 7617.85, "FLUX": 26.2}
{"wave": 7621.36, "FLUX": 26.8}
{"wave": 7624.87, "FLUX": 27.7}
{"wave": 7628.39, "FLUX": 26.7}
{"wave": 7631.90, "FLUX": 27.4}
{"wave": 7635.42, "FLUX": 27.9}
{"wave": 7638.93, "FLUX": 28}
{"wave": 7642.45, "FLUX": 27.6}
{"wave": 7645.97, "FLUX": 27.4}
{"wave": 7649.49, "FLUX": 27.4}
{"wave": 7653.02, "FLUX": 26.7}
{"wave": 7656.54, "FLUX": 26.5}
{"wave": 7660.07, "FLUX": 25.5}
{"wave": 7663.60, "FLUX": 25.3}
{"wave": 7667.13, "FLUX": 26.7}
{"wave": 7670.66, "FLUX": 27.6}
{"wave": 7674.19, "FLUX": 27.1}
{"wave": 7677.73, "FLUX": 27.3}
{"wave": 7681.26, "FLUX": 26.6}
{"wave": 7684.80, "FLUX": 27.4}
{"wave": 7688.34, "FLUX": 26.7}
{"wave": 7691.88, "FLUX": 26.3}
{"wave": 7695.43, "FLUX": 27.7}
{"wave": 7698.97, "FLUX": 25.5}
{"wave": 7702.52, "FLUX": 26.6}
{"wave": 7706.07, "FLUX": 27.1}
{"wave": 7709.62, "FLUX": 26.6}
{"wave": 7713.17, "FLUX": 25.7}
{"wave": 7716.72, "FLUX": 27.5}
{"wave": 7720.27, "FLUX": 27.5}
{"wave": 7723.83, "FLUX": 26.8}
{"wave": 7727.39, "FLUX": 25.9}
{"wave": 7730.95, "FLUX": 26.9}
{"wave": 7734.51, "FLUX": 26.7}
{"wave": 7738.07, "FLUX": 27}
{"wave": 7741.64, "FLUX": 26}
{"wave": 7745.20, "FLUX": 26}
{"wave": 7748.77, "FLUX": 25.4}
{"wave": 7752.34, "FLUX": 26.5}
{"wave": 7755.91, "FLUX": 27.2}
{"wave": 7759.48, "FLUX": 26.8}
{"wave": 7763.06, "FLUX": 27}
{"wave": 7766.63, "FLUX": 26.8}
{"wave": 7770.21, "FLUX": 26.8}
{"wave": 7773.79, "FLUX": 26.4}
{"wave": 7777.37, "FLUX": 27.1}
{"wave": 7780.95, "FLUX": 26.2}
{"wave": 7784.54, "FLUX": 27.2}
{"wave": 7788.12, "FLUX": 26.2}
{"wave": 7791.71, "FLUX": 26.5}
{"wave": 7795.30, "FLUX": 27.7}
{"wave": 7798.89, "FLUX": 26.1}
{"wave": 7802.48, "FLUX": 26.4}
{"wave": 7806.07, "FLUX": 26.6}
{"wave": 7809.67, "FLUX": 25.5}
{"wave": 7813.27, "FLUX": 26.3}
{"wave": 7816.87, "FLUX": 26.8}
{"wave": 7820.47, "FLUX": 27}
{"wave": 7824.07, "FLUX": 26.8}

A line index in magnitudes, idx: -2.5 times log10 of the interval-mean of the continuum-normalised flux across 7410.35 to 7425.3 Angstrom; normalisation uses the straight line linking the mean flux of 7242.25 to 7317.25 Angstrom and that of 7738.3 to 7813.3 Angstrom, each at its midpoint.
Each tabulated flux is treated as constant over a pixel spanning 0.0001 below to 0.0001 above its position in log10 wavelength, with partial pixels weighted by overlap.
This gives 0.02 mag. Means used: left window 28.5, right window 26.5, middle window 27.4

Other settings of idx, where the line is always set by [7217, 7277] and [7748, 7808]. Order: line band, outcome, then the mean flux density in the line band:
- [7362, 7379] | -0.02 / 28.6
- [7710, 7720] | 0.01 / 26.8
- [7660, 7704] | 0.01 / 26.7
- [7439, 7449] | 0.01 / 27.6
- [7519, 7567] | -0.01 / 27.8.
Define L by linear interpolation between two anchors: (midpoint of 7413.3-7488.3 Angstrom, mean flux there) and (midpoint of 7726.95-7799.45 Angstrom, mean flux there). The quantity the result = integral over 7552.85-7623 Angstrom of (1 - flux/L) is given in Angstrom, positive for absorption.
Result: -0.3 Angstrom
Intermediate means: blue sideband 27.9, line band 27.4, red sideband 26.6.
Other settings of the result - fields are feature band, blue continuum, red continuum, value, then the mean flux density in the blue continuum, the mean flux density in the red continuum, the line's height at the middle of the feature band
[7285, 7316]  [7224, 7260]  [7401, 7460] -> 0.3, 28.8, 27.9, 28.5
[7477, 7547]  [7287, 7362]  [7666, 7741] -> -0.5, 28.3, 26.8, 27.6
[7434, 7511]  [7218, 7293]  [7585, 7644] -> 0.0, 28.6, 27.4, 27.8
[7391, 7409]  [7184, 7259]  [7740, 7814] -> -0.2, 28.6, 26.5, 27.9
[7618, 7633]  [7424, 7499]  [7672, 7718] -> 0.0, 27.9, 26.8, 27.1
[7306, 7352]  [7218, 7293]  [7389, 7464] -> -0.3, 28.6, 27.9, 28.3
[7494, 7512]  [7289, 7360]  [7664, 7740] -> 0.1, 28.4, 26.8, 27.6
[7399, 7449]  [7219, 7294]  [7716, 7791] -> 0.0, 28.6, 26.6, 27.9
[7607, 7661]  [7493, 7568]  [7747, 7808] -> 0.4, 27.7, 26.6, 27.3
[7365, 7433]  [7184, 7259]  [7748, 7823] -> -0.2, 28.6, 26.6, 28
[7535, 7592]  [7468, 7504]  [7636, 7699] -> -0.7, 27.8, 26.9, 27.4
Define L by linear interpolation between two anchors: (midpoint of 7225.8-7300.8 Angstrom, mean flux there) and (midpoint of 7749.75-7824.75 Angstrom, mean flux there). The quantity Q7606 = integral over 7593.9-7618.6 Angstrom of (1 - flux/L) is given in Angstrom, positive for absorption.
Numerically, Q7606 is 0.1 Angstrom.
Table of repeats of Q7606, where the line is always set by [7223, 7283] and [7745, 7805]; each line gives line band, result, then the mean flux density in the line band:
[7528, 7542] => -0.15 Angstrom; 27.9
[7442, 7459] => 0.12 Angstrom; 27.7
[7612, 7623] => 0.24 Angstrom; 26.7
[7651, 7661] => 0.29 Angstrom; 26.3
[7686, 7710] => 0.24 Angstrom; 26.7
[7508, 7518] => 0.01 Angstrom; 27.6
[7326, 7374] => -0.27 Angstrom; 28.5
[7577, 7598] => -0.34 Angstrom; 27.8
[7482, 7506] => -0.08 Angstrom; 27.8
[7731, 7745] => 0.12 Angstrom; 26.6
